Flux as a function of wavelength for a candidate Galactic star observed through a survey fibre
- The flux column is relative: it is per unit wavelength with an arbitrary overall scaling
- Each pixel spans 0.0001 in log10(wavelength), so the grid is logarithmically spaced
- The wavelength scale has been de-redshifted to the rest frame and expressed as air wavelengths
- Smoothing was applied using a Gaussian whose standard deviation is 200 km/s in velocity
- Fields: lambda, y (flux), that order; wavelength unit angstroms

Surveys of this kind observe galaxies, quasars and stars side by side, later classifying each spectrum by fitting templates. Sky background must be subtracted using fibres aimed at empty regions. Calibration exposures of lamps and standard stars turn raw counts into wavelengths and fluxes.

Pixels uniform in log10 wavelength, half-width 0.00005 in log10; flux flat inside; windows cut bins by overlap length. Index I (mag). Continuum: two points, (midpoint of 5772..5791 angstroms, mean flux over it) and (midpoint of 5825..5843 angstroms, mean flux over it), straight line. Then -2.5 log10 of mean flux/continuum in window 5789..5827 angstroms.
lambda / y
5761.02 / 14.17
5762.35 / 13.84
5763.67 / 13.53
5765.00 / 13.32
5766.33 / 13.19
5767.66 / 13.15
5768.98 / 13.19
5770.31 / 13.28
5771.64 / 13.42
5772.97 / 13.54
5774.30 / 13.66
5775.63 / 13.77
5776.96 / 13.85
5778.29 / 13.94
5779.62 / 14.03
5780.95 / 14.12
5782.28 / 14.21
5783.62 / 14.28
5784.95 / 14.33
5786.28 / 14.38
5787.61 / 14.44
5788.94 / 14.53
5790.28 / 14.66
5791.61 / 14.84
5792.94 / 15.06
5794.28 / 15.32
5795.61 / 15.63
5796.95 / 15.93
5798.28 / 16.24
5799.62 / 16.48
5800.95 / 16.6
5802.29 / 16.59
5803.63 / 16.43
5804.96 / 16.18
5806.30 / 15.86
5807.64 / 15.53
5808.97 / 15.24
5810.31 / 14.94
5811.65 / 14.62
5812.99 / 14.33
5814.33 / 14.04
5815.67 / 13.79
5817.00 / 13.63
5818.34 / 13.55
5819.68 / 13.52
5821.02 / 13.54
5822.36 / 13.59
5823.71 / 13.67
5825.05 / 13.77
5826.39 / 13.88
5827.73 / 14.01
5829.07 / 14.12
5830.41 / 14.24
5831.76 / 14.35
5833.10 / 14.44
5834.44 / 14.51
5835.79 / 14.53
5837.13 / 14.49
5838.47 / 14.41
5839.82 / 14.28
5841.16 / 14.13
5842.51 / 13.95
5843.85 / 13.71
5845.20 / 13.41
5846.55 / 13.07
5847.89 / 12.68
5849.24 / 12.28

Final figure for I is -0.05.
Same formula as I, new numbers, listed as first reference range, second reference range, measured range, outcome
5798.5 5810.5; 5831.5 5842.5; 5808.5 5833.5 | 0.084 mag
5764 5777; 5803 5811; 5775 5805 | -0.027 mag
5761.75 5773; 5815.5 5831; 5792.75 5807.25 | -0.178 mag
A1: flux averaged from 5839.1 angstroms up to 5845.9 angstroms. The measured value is 13.9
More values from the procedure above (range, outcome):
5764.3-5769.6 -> 13.2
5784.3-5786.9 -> 14.4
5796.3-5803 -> 16.4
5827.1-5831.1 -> 14.1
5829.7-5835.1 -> 14.4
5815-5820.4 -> 13.6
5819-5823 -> 13.6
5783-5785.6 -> 14.3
